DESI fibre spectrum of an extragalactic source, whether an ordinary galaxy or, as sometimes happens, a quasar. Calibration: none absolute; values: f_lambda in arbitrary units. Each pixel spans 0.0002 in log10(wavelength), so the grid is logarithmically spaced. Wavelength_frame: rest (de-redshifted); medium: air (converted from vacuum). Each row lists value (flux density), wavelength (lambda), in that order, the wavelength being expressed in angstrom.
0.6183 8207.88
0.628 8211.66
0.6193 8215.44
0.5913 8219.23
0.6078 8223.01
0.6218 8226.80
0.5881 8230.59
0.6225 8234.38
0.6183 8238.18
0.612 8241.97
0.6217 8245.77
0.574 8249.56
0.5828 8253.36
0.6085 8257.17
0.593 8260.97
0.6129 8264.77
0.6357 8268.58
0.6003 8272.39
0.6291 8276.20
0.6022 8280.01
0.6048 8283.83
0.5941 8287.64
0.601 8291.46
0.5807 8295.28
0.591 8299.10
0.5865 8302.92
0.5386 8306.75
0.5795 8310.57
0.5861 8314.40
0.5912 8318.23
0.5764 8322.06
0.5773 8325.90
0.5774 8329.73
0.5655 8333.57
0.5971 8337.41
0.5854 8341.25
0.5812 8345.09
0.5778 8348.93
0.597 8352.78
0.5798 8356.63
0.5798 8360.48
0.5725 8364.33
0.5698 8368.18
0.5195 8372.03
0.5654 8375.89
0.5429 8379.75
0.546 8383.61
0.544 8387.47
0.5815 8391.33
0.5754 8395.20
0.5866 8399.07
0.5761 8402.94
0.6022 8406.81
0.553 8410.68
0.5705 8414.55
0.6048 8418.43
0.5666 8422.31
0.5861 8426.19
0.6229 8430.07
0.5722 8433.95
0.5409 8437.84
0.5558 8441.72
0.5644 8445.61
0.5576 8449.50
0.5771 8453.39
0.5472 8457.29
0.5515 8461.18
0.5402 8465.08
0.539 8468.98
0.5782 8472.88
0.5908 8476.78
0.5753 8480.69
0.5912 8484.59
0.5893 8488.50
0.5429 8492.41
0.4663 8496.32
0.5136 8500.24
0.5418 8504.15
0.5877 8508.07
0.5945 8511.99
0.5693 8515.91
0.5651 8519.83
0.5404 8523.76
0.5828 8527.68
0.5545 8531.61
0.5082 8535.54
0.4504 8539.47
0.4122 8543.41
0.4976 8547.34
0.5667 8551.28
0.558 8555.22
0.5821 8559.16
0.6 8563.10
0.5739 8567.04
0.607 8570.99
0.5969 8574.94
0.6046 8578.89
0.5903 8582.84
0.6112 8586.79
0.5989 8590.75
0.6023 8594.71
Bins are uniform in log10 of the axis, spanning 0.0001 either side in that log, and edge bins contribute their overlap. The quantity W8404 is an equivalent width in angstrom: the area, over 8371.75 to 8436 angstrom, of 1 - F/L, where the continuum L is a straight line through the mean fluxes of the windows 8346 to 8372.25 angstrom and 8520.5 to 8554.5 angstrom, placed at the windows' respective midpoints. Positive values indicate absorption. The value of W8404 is -1.5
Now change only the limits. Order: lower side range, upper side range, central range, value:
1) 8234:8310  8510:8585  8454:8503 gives 1.22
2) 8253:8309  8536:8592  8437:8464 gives 0.84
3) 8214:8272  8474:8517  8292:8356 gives 1.19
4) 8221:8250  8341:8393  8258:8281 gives -0.52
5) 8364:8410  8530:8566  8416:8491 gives -3.01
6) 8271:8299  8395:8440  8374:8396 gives 1.00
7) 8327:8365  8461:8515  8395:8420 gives -0.44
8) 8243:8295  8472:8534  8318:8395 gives 2.21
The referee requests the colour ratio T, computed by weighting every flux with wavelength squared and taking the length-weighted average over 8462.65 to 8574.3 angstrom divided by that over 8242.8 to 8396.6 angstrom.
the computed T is 1.0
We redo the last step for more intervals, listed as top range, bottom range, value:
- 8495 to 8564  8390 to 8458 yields 0.96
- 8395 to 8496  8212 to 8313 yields 0.99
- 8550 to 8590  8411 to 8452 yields 1.06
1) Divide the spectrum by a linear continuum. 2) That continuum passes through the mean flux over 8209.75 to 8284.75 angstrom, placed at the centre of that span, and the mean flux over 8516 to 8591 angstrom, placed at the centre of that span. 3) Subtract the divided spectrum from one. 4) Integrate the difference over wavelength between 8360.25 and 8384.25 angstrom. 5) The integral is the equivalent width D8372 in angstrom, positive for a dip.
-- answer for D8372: 1.3 angstrom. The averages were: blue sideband 0.609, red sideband 0.557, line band 0.556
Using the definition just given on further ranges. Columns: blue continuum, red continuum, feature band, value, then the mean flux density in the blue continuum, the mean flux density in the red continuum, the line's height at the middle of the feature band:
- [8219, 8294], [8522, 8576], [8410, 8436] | -0.6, 0.606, 0.544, 0.571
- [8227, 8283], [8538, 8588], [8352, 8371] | 0.5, 0.608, 0.558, 0.59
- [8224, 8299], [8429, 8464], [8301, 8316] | 0.6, 0.605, 0.563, 0.595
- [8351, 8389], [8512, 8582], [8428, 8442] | -0.4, 0.562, 0.553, 0.559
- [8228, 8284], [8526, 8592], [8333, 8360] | 0.4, 0.607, 0.558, 0.593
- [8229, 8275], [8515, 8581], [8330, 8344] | 0.2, 0.606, 0.551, 0.59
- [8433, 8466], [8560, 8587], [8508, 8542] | 2.0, 0.556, 0.596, 0.581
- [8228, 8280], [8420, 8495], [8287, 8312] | 0.7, 0.608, 0.567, 0.599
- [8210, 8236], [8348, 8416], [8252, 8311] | -0.1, 0.611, 0.569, 0.595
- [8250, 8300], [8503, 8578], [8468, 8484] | -0.3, 0.602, 0.553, 0.565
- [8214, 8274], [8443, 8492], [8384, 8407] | 0.2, 0.607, 0.566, 0.579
